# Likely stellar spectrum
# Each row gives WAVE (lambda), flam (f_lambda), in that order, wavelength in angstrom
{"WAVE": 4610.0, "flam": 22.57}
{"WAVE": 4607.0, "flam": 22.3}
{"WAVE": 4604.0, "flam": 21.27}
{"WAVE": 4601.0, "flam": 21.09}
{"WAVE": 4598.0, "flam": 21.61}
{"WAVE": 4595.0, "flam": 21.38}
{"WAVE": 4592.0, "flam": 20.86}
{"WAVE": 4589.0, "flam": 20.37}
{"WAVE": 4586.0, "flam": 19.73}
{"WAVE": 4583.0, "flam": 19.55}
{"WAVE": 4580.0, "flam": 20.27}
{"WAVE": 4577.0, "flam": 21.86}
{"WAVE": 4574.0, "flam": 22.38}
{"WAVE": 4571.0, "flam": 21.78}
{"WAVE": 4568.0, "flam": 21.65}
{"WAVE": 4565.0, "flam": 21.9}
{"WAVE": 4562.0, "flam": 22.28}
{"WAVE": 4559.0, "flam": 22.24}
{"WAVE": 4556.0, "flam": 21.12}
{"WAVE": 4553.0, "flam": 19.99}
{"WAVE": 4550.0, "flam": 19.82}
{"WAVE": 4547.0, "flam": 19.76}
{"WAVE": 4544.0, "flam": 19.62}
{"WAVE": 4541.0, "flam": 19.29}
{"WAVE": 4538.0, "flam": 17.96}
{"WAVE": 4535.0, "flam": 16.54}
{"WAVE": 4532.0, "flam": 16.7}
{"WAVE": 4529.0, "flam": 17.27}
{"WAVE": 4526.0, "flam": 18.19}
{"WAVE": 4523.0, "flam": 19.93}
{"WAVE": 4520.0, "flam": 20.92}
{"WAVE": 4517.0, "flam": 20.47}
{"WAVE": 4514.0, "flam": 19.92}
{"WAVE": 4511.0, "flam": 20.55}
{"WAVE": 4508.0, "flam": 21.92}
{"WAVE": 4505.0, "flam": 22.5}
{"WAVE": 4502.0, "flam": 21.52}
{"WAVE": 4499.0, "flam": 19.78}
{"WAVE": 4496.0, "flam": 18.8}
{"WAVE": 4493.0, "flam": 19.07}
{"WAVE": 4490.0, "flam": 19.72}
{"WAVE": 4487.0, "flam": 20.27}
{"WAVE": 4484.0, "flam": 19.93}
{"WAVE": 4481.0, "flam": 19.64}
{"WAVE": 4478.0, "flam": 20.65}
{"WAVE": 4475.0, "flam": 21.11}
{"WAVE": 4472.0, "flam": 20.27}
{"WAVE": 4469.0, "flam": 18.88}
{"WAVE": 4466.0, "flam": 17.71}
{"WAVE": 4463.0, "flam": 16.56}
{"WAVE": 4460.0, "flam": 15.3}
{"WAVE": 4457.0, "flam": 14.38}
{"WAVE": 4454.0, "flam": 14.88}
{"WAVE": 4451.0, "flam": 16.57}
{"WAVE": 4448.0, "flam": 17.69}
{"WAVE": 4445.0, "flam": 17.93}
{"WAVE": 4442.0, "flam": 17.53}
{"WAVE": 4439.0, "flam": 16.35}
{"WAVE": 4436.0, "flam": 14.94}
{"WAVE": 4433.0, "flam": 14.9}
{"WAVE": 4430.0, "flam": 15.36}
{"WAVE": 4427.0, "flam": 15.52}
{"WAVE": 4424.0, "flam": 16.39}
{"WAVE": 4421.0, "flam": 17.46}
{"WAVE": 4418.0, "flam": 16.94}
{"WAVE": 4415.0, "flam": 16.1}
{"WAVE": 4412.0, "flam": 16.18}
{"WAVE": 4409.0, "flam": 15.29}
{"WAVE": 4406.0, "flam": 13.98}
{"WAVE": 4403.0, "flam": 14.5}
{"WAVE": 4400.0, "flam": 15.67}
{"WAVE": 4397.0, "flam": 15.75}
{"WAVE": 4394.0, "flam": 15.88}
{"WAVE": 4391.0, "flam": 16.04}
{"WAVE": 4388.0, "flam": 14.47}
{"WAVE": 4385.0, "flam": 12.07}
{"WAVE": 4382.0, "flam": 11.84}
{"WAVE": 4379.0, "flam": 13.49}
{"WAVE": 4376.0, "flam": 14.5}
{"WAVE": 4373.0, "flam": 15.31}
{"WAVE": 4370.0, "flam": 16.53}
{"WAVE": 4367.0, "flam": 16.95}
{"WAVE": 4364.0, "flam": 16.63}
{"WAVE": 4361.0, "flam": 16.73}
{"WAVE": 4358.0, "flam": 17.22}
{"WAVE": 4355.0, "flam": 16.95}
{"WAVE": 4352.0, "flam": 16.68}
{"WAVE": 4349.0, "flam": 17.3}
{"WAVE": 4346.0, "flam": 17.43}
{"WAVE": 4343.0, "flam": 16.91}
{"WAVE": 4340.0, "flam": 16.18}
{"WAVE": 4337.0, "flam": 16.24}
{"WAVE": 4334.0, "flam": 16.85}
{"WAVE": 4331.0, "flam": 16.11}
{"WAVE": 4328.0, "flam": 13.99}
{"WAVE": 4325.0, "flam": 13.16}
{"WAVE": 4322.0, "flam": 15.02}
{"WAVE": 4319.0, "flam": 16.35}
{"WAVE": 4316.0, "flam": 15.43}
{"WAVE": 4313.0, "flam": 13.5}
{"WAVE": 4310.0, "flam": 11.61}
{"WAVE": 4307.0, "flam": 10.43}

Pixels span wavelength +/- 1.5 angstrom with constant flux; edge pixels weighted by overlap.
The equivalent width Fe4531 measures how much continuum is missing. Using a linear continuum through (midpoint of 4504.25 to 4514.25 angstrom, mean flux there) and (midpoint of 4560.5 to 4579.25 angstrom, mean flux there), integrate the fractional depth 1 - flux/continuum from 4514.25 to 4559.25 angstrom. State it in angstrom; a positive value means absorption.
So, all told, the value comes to 4.8 angstrom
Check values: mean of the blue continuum 21.3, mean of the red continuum 21.9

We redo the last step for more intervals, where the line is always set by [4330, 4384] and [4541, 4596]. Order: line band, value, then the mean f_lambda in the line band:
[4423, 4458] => 3.7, 16.1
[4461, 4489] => -0.9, 19.4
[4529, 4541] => 1.6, 17.4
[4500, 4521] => -1.7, 21.1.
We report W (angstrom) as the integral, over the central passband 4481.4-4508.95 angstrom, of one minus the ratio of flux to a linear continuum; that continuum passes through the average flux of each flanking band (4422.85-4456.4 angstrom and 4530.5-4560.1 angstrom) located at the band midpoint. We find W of -3.9 angstrom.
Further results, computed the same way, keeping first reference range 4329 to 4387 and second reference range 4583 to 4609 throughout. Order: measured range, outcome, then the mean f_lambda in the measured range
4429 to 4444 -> 1.4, 15.9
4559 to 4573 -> -1.1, 22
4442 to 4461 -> 1.7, 16.3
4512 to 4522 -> -0.6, 20.4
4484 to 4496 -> -0.6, 19.6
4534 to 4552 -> 0.9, 18.9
